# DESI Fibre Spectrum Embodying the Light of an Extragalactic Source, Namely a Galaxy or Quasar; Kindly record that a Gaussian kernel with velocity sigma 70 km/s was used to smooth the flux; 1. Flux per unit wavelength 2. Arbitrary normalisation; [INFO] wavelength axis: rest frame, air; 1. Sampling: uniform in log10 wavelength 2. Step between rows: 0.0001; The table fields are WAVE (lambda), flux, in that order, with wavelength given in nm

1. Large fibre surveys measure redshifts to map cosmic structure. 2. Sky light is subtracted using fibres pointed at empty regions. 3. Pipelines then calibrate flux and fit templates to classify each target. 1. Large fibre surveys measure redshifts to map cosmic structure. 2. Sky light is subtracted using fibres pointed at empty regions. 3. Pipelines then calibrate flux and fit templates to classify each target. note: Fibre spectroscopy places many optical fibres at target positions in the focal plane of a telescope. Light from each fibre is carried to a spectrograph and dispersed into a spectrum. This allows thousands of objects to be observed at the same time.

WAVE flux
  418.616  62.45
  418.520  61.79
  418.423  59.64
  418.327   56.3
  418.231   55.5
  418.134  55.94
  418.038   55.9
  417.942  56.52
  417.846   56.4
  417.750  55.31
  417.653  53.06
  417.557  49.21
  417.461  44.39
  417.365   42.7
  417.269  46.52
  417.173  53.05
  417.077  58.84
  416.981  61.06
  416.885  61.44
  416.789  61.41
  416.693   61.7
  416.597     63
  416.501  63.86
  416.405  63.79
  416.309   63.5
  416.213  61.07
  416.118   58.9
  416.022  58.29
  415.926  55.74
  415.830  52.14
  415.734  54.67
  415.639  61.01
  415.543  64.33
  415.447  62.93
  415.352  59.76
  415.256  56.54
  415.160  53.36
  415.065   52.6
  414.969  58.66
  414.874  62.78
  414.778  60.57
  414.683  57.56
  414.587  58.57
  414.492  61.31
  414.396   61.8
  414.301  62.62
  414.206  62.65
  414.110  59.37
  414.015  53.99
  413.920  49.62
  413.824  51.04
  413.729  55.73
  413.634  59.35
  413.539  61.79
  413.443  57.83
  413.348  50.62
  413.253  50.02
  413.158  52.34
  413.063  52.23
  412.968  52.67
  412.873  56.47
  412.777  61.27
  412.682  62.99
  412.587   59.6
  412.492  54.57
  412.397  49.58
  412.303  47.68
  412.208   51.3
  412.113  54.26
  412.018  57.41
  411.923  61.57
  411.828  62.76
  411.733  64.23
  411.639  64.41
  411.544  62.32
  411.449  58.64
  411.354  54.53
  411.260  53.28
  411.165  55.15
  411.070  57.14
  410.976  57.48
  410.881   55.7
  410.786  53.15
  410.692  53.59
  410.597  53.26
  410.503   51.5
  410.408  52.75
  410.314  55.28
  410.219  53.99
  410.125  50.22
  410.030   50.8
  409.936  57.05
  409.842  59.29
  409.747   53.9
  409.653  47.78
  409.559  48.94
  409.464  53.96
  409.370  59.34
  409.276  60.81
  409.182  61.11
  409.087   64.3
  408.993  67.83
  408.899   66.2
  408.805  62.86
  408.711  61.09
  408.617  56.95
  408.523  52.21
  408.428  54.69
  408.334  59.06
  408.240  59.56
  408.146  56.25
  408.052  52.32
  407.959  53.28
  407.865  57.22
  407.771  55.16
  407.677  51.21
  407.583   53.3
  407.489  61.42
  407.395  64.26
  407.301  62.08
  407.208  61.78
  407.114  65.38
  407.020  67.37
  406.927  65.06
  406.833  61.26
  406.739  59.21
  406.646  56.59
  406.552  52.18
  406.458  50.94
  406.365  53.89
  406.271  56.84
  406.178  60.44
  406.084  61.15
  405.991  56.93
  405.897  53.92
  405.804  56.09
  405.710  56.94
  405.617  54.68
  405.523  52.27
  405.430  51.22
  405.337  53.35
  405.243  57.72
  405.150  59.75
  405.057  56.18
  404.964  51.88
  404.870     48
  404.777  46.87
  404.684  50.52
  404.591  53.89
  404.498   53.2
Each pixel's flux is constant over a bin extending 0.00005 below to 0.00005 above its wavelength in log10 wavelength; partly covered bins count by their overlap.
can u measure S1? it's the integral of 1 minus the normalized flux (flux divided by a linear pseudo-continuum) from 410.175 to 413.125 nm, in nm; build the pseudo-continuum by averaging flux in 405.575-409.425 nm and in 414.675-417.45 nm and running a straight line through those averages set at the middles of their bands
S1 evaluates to 0.11 nm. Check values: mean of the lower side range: 58.6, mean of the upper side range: 58.2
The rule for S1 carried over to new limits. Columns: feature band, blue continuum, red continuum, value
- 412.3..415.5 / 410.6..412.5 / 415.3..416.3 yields 0.05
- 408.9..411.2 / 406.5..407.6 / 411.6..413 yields 0.12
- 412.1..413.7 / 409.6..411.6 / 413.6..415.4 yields 0.04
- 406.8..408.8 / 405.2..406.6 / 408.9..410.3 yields -0.10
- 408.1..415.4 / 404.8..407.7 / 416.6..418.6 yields -0.05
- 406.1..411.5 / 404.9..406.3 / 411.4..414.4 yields -0.07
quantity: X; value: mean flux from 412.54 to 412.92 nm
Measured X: 59.9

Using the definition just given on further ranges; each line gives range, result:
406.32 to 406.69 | 53.3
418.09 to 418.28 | 55.6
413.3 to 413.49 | 54.3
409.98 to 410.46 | 52.6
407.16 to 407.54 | 62.3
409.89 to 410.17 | 52.7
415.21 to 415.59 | 60.9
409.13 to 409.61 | 56.8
